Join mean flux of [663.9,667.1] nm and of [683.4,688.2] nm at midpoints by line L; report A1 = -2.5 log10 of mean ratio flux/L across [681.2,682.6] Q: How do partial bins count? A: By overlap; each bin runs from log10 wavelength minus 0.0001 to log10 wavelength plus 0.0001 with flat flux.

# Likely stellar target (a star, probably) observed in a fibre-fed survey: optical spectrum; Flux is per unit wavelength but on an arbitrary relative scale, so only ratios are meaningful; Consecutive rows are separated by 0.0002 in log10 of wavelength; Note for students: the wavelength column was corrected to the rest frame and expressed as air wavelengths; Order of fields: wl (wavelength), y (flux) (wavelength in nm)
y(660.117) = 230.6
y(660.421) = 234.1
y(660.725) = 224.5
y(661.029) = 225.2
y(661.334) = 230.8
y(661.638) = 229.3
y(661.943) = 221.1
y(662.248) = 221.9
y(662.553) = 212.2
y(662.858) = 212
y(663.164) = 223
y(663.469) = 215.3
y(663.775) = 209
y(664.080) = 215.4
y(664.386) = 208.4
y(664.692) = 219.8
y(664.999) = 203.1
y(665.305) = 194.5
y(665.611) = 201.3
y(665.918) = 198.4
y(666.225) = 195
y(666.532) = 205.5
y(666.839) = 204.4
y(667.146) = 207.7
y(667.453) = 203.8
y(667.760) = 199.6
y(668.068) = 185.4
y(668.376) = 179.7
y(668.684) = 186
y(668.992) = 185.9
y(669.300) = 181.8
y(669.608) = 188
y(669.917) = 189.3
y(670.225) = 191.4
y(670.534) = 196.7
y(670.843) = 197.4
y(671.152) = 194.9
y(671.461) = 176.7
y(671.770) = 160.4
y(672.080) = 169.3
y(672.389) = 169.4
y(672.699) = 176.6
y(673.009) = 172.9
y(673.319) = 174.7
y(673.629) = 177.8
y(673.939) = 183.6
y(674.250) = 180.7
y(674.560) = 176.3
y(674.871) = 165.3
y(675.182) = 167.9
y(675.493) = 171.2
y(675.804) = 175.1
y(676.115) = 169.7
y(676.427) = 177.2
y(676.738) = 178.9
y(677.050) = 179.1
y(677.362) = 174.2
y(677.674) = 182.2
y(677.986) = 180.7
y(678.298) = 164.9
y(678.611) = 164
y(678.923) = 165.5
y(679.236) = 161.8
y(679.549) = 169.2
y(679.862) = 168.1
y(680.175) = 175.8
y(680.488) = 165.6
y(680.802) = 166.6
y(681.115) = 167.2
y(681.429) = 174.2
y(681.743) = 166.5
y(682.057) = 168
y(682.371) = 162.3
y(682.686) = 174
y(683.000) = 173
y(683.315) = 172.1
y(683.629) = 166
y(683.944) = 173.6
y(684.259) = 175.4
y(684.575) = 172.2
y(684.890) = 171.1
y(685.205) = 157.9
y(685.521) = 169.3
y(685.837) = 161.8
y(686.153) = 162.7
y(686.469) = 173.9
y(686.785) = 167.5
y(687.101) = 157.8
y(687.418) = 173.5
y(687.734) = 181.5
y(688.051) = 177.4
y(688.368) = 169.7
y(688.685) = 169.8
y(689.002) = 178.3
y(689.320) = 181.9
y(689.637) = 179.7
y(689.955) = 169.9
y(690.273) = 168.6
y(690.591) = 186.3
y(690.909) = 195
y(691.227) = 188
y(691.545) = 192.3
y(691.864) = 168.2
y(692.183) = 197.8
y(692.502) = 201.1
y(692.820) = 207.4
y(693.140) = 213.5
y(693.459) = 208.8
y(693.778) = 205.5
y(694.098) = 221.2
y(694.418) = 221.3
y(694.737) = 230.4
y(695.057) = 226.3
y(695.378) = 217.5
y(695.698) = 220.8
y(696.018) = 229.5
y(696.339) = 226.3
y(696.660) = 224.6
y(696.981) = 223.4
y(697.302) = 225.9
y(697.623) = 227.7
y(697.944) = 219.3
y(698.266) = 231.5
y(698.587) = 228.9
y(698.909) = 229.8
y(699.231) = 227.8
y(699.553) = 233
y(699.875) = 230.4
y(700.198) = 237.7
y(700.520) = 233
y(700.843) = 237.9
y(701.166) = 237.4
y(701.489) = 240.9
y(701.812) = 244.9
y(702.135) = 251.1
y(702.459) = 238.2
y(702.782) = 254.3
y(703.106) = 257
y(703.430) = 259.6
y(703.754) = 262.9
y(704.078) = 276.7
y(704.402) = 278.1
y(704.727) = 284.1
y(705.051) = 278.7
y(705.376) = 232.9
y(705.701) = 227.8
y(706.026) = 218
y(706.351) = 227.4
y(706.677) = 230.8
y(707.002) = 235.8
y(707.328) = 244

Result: 0.05 mag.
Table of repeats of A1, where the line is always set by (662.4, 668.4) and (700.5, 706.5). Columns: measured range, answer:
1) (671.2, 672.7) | 0.23 mag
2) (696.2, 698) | 0.08 mag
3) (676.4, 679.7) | 0.27 mag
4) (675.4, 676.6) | 0.25 mag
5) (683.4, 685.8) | 0.32 mag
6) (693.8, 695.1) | 0.08 mag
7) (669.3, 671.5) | 0.11 mag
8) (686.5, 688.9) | 0.33 mag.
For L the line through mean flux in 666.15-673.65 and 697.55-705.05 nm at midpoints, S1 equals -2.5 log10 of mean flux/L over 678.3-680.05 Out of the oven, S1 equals 0.23 mag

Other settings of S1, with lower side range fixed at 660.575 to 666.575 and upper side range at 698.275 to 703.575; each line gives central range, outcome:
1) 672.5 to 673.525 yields 0.251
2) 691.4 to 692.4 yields 0.243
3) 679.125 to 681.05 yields 0.318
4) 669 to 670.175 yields 0.166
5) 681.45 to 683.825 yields 0.318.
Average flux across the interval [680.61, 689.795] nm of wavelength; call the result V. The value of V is 171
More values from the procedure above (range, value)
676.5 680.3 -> 172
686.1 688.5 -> 171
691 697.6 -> 213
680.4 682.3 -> 168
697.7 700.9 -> 231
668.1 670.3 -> 186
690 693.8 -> 193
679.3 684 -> 169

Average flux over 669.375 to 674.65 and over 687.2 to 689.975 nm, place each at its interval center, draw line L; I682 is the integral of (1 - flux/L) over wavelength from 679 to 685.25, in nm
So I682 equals 0.30 nm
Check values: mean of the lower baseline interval 181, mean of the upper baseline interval 176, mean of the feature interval 169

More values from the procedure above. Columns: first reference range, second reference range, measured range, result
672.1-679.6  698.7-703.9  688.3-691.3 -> 0.459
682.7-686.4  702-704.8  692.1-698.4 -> 0.069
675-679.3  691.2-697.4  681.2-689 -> 0.870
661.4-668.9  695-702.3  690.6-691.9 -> 0.218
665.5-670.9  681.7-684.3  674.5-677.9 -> 0.126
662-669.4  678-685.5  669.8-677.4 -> 0.342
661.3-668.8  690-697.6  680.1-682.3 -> 0.415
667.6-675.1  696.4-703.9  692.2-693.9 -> 0.129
